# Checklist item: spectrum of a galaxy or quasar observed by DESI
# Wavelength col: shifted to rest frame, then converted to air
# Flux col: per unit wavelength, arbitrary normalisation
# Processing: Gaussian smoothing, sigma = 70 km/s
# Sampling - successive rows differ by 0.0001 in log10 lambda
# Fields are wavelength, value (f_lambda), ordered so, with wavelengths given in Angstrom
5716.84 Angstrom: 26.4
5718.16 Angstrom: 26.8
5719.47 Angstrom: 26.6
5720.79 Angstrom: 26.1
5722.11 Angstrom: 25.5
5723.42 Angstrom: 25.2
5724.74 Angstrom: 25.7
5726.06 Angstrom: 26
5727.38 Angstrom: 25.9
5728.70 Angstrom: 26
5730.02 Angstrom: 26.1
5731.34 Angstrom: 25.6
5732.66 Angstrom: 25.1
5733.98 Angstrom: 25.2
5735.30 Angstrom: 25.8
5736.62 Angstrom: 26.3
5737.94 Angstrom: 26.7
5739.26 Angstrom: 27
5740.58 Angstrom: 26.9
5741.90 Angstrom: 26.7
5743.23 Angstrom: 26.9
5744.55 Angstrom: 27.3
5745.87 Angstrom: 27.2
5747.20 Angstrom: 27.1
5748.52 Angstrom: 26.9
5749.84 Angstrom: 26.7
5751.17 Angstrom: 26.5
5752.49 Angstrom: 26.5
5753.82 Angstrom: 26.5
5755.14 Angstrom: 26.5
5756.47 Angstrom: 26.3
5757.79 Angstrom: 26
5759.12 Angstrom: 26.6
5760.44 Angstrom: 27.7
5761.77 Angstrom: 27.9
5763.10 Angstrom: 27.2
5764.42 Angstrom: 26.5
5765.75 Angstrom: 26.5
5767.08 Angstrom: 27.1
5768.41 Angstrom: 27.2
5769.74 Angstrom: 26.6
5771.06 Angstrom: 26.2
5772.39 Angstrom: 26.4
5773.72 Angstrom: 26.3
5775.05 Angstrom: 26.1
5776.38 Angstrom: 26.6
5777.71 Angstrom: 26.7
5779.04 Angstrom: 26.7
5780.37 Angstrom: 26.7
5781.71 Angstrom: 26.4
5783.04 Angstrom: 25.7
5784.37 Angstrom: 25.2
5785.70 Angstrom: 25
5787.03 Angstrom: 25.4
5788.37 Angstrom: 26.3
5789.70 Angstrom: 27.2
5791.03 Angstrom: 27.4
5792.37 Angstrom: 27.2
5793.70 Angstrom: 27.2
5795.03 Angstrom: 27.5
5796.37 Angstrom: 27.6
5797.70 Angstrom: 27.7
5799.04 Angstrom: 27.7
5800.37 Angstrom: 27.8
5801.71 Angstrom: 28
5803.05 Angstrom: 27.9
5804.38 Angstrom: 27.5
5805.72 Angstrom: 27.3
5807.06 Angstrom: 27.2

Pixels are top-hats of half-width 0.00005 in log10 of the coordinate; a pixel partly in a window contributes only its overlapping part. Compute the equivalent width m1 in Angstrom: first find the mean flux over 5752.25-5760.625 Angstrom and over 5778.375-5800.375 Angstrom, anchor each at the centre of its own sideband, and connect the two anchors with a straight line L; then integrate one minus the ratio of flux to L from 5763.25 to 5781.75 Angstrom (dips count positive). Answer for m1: 0.02 Angstrom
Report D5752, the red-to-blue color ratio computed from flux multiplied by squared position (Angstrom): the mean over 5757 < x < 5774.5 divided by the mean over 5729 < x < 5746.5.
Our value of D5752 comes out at 1.03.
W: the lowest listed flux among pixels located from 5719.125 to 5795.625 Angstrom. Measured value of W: 25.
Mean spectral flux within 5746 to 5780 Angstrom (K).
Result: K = 26.7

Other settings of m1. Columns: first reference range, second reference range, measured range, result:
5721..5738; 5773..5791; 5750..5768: -0.5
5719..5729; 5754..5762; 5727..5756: -0.1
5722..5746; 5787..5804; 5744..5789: 0.4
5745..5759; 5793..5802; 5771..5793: 0.8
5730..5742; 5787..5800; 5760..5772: -0.1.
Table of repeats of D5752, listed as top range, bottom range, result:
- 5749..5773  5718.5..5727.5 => 1.05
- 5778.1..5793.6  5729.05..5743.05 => 1.02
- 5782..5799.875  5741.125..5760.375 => 1.01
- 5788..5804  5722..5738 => 1.09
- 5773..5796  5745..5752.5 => 1.00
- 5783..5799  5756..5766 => 1.00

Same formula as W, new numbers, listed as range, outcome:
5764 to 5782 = 26.1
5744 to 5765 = 26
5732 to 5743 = 25.1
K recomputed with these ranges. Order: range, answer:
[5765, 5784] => 26.5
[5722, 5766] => 26.4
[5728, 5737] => 25.7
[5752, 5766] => 26.8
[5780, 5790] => 25.9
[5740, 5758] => 26.7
